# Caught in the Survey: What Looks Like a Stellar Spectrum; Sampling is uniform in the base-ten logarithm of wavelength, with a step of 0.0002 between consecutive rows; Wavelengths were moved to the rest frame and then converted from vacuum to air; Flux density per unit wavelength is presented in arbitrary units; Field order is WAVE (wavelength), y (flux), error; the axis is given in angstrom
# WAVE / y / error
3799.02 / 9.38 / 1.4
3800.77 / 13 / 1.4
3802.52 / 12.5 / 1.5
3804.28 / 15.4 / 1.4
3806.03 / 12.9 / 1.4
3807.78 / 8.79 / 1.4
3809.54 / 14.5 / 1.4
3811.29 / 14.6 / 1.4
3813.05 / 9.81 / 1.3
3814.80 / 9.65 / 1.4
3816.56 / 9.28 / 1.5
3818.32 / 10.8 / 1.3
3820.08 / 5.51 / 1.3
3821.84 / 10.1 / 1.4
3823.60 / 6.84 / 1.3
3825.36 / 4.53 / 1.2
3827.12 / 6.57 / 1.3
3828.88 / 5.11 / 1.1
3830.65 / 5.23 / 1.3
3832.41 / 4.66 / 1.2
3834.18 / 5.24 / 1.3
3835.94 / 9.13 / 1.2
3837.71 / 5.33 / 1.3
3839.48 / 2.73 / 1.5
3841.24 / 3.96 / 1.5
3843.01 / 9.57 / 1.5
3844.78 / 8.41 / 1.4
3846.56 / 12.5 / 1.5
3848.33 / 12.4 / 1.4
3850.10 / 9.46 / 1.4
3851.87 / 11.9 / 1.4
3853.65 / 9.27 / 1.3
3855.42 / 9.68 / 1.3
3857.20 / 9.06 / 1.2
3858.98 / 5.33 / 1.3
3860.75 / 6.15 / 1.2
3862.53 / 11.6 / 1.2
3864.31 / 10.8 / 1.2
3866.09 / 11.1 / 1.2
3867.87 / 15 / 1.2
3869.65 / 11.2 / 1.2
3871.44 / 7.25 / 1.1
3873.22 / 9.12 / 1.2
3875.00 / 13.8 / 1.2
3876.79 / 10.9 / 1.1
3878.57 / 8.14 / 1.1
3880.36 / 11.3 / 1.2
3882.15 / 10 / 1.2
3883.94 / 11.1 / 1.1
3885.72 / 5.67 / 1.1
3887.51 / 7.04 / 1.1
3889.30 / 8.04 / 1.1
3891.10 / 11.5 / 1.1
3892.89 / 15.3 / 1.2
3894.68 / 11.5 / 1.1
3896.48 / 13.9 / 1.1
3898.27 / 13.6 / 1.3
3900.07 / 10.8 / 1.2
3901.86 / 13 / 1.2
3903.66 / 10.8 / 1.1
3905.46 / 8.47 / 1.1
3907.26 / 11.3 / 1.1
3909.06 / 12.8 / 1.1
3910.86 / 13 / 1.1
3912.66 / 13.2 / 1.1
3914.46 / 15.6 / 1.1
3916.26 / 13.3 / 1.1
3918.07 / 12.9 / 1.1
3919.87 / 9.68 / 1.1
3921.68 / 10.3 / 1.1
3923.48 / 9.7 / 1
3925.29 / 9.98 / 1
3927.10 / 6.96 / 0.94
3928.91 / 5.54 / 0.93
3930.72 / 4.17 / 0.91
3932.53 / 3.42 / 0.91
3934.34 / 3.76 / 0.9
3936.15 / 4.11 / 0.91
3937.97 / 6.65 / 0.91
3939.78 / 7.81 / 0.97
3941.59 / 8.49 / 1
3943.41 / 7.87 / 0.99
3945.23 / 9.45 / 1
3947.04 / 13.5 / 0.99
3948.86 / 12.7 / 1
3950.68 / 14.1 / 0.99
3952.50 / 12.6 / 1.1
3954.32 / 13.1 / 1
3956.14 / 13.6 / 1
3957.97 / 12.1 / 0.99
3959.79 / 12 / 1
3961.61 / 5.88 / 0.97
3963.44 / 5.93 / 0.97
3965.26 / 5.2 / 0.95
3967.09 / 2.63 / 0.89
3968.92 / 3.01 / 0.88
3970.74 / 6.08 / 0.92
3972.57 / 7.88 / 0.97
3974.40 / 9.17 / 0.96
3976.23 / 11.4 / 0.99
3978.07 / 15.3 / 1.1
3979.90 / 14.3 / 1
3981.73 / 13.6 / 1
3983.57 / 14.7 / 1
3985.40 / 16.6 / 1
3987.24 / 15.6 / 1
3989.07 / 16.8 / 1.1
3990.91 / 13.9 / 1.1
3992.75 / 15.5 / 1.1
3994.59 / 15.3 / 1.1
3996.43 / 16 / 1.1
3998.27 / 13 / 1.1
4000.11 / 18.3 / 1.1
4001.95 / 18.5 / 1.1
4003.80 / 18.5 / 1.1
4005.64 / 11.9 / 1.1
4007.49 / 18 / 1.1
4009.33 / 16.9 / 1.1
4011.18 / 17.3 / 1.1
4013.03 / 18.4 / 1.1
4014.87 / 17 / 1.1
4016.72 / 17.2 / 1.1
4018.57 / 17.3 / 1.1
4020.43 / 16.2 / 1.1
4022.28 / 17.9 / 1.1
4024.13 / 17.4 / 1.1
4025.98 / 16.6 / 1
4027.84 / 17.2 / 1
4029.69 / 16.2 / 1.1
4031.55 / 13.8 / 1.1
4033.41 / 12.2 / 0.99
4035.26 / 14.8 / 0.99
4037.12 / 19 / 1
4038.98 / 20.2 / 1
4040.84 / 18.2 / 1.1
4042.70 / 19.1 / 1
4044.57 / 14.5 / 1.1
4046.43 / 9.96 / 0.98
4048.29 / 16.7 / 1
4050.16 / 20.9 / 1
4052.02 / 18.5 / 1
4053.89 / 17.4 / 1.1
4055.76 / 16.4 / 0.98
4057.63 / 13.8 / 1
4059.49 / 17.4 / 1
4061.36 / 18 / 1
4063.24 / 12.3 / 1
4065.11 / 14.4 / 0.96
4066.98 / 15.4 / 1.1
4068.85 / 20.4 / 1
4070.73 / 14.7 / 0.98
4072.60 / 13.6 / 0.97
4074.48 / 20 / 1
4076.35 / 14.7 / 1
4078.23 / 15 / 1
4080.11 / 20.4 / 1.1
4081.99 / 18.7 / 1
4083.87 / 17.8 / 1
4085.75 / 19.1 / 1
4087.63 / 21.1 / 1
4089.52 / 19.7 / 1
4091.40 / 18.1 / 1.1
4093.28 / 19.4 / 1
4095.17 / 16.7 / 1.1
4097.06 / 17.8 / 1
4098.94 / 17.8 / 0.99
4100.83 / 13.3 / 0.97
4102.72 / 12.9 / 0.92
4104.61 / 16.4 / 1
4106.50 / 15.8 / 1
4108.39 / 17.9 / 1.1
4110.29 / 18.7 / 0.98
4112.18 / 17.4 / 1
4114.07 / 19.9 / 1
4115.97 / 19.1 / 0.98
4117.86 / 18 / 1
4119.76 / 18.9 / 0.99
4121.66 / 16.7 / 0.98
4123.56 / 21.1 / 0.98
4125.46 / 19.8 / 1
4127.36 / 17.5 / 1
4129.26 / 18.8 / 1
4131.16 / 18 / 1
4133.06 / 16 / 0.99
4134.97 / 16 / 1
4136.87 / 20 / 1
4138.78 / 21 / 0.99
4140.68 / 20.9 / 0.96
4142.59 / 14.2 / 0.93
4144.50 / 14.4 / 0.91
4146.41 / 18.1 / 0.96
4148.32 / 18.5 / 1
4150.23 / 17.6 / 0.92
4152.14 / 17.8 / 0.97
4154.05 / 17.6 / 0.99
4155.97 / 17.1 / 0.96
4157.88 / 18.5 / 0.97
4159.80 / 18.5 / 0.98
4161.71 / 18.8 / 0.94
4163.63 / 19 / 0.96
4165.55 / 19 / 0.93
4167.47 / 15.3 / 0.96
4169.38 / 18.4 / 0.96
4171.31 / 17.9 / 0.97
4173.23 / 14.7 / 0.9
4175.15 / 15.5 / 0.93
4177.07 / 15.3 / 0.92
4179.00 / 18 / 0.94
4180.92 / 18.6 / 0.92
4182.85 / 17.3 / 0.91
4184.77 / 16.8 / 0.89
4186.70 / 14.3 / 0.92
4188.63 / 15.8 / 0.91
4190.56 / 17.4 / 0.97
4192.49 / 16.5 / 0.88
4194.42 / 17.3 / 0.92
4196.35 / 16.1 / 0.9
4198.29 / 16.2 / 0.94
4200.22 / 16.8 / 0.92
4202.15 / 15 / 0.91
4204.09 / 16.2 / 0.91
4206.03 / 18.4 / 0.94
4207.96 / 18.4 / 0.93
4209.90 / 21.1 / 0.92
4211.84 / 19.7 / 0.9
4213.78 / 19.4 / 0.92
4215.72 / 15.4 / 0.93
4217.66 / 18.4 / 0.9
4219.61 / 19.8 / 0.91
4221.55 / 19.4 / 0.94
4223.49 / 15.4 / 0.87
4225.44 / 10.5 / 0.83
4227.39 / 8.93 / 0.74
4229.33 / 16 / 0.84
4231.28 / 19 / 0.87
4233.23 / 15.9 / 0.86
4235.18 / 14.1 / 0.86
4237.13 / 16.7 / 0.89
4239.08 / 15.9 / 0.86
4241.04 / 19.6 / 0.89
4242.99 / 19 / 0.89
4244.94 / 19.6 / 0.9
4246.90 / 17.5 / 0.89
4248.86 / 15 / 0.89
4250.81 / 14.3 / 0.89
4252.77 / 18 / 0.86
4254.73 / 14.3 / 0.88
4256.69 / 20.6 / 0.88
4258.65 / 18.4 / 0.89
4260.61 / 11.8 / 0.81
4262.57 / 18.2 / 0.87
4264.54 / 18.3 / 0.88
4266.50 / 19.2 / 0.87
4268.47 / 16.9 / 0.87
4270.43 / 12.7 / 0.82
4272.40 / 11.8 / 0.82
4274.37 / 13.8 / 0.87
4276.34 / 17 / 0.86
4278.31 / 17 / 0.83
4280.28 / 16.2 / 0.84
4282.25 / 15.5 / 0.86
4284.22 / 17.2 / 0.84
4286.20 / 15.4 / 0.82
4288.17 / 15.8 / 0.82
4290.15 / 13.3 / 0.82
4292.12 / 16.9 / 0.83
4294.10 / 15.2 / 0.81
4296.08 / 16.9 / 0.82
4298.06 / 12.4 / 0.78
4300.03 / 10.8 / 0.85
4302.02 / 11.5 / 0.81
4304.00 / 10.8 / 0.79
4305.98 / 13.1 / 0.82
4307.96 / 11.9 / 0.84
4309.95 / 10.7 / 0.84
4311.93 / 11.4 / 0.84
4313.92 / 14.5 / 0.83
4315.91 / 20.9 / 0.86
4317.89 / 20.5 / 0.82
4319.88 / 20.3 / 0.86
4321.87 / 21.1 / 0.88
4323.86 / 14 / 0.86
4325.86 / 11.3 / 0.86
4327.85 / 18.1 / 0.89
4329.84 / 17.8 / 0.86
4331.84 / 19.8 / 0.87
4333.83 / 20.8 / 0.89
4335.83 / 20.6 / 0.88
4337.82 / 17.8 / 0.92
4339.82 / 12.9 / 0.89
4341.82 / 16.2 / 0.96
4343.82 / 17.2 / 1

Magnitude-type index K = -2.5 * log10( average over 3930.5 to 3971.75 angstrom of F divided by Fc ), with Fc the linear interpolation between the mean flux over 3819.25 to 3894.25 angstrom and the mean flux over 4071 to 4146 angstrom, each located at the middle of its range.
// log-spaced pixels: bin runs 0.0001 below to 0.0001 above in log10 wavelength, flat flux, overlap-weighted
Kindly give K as 0.42 mag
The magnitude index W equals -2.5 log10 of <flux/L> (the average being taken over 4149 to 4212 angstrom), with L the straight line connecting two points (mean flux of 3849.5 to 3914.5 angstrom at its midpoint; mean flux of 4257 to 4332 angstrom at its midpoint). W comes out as -0.22 mag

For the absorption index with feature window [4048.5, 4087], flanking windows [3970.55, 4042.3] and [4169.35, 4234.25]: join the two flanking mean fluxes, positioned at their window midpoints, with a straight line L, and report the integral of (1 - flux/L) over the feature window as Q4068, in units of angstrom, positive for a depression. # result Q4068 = -2.4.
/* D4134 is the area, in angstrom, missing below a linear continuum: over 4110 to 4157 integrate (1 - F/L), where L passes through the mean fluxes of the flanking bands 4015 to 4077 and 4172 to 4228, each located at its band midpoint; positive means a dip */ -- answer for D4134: -4.3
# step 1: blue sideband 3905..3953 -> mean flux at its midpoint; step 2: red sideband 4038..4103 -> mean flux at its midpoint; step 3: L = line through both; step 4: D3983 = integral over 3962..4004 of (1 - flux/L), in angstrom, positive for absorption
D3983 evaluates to 1.2 angstrom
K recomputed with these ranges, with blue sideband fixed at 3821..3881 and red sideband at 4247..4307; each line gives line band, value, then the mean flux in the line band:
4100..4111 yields -0.24 mag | 15.8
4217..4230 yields -0.07 mag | 15.4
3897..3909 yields -0.22 mag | 11.5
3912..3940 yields 0.14 mag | 8.54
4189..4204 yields -0.17 mag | 16.4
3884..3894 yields -0.05 mag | 9.69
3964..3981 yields 0.26 mag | 8.34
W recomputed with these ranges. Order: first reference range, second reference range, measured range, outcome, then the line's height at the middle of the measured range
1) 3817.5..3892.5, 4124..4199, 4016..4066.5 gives -0.174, 14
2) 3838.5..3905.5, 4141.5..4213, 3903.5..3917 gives -0.133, 11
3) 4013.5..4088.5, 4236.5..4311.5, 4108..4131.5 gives -0.139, 16.4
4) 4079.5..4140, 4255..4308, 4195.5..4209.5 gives -0.025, 16.5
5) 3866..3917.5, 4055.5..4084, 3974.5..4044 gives -0.102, 14.7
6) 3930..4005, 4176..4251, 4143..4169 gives -0.143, 15.5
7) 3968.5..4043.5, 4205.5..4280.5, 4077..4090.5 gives -0.185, 15.8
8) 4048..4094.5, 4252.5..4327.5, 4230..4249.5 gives -0.091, 15.9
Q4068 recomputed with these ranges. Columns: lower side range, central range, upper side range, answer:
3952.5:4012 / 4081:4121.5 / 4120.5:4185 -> -4.0 angstrom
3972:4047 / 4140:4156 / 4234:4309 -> -1.7 angstrom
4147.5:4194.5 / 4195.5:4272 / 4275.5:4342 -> -1.0 angstrom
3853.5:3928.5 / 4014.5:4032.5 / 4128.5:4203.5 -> -3.7 angstrom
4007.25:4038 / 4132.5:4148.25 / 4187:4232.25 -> -0.9 angstrom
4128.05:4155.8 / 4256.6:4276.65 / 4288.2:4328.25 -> -0.7 angstrom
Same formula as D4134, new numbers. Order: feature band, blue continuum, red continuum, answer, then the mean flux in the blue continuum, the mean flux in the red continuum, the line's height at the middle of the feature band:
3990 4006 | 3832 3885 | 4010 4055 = -0.5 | 9.24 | 16.8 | 15.3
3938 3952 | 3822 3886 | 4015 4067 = 2.4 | 8.67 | 16.4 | 12.4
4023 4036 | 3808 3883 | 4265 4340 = -4.3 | 8.99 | 15.7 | 11.7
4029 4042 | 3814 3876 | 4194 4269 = -3.8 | 8.53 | 16.9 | 12.7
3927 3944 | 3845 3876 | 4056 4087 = 9.2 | 10.3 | 16.7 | 12.6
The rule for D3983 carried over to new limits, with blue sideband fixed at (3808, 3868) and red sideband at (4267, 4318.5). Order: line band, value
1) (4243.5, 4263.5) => -3.9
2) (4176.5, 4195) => -5.0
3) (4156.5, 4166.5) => -4.5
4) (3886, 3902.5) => -3.5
